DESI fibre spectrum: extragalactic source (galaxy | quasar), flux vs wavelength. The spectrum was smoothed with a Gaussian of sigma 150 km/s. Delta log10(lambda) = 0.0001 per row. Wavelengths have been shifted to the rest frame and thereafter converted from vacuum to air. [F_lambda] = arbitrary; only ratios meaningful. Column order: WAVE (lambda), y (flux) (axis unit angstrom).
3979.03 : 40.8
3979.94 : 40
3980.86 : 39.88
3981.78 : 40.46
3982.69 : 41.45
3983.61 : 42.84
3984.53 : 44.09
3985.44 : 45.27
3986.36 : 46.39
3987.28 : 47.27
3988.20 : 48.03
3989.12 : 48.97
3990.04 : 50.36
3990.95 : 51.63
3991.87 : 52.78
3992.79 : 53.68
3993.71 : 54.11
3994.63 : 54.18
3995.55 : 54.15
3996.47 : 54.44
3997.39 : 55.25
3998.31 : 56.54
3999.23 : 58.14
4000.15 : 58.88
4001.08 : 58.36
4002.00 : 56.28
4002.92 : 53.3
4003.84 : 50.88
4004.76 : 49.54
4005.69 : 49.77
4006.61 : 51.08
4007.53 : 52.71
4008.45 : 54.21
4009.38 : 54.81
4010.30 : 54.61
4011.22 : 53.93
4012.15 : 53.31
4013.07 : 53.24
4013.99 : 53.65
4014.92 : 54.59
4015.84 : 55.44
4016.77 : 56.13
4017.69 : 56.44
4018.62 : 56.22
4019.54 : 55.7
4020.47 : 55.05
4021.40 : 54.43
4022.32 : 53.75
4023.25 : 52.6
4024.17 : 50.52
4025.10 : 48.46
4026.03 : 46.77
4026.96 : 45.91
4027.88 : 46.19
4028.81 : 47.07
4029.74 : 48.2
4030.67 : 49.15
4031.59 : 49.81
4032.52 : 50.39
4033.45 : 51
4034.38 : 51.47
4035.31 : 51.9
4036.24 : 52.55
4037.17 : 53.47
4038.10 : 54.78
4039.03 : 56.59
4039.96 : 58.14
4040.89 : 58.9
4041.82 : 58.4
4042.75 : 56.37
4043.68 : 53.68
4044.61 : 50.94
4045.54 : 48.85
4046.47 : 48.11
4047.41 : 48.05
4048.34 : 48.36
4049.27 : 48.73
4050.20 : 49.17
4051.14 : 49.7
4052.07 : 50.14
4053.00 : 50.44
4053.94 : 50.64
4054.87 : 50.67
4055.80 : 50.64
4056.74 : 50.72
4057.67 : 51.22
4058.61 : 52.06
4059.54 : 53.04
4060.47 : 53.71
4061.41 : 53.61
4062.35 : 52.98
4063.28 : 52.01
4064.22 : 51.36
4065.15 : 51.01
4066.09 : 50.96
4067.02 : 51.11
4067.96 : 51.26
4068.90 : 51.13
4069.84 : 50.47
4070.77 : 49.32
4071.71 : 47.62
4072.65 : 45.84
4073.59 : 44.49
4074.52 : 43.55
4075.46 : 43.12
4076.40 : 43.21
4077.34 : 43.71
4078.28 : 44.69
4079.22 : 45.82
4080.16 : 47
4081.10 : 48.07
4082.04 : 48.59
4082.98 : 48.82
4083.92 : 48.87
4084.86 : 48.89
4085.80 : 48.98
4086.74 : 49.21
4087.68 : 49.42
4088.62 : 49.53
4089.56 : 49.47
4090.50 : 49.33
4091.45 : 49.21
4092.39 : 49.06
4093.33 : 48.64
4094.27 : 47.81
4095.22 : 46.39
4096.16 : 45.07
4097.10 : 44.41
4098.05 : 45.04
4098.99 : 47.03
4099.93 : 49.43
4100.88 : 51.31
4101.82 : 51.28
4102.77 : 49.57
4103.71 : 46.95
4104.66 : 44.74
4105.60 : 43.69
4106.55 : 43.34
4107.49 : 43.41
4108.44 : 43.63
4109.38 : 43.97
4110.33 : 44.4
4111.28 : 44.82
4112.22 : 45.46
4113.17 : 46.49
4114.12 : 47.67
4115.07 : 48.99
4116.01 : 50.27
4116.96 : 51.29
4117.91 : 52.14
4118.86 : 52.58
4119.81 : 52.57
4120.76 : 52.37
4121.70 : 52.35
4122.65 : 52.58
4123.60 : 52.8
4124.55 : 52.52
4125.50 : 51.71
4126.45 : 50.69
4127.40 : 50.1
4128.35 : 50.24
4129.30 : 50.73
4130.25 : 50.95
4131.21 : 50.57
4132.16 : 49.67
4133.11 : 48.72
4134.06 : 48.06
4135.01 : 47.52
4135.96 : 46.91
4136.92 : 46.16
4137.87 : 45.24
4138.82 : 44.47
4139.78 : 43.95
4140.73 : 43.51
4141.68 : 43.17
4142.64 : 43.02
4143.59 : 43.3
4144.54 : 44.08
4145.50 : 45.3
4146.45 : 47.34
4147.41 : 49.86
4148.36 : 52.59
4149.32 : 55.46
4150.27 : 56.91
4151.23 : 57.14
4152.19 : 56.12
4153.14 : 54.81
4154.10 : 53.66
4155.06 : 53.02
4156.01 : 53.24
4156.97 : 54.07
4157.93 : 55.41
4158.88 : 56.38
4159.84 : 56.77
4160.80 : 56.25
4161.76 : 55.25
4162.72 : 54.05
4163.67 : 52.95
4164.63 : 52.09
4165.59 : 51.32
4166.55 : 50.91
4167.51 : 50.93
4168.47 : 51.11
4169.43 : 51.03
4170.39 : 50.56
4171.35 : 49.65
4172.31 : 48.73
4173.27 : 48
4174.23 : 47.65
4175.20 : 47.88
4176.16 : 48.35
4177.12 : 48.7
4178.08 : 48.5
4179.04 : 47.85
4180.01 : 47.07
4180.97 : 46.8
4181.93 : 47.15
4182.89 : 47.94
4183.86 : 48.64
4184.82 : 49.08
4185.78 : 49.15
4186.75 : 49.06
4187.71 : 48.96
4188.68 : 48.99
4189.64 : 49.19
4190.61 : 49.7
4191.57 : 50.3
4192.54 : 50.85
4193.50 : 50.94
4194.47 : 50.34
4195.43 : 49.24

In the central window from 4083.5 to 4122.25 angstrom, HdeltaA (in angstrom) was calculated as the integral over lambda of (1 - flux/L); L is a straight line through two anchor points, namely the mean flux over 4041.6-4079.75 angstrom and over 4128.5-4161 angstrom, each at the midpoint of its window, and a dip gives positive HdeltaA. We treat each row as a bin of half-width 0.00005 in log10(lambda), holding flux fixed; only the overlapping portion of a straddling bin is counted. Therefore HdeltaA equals 1.4 angstrom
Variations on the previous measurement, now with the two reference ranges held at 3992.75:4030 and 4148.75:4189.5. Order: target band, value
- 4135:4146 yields 1.5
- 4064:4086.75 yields 2.0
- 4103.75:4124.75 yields 1.5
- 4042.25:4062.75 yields 0.7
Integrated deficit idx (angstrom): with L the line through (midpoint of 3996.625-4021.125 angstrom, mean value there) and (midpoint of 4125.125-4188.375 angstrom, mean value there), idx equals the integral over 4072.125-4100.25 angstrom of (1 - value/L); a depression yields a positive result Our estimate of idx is 2.7 angstrom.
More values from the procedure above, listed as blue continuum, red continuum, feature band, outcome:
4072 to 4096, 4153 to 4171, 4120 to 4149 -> 1.5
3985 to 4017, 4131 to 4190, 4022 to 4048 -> 0.4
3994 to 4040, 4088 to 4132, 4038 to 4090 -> 0.8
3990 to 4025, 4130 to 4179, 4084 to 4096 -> 0.7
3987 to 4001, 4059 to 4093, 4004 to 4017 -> -0.2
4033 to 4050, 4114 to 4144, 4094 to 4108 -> 1.0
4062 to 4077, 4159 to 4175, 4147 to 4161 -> -0.9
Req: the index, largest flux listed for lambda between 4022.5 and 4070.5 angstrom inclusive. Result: 58.9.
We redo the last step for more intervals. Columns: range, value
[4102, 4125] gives 52.8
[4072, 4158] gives 57.14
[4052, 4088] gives 53.71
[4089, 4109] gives 51.31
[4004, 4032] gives 56.44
